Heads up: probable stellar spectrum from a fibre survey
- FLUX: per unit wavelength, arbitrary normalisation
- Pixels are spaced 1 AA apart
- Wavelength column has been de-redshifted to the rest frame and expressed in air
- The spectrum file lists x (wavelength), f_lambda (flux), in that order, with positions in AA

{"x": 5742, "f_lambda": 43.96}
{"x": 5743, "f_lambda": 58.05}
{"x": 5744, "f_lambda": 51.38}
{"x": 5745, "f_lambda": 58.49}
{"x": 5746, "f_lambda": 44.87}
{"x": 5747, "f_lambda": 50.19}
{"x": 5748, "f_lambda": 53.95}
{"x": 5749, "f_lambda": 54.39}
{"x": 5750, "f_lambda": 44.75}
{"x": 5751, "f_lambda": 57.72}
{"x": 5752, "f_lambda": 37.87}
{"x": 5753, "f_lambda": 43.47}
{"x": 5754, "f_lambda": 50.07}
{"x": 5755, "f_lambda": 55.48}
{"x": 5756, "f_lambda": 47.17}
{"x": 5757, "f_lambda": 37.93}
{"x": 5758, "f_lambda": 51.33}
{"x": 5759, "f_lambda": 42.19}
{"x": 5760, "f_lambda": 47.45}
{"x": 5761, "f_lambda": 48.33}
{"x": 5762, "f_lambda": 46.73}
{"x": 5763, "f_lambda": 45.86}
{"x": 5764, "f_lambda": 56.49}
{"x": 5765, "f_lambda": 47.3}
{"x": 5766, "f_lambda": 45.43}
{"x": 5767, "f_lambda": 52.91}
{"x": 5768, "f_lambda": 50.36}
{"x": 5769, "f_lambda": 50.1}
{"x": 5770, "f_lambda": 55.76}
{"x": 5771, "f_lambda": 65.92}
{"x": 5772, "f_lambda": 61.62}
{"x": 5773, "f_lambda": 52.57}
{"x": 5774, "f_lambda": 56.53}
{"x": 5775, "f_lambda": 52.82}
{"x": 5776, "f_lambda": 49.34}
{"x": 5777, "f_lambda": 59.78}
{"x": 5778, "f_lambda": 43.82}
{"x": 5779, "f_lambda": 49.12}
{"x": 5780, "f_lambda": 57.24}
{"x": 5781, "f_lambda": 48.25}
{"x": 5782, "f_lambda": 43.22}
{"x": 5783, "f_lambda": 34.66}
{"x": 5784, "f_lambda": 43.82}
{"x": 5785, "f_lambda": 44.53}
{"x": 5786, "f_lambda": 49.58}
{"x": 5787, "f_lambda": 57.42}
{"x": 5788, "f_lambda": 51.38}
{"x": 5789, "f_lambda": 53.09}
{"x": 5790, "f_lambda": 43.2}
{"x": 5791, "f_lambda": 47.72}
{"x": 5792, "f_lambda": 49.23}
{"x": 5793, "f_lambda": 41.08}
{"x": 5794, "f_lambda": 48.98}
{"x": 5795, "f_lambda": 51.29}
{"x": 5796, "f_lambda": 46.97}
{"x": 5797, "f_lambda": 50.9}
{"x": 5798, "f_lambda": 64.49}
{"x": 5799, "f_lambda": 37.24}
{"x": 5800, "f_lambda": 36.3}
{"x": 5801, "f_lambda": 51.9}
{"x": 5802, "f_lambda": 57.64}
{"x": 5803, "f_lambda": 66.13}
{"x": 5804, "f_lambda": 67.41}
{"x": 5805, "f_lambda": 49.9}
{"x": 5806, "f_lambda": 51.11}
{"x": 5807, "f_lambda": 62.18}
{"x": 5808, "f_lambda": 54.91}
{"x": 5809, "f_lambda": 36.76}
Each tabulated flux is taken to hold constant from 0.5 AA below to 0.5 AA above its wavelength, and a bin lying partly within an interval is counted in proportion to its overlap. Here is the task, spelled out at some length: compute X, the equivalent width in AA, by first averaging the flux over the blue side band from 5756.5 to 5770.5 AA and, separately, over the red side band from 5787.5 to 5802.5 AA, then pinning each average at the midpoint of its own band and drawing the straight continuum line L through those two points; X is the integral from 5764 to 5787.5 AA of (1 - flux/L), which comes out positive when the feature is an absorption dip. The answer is -1.2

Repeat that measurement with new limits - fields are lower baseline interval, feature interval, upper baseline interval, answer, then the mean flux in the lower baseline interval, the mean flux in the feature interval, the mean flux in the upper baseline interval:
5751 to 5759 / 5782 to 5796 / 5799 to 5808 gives 1.29 AA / 46.7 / 47.2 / 54.3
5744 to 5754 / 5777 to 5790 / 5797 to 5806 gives 0.98 AA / 49.6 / 48.3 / 53.6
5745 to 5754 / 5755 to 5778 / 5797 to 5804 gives -0.24 AA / 49.1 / 51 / 53.3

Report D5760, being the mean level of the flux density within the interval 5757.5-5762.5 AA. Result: 47.2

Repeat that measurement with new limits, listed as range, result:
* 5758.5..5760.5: 44.8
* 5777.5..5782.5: 48.3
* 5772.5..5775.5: 54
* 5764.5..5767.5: 48.5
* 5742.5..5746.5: 53.2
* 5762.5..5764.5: 51.2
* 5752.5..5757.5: 46.8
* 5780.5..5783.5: 42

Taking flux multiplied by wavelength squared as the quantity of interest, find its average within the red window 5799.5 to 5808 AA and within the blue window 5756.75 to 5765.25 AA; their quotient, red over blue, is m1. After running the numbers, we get 1.19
